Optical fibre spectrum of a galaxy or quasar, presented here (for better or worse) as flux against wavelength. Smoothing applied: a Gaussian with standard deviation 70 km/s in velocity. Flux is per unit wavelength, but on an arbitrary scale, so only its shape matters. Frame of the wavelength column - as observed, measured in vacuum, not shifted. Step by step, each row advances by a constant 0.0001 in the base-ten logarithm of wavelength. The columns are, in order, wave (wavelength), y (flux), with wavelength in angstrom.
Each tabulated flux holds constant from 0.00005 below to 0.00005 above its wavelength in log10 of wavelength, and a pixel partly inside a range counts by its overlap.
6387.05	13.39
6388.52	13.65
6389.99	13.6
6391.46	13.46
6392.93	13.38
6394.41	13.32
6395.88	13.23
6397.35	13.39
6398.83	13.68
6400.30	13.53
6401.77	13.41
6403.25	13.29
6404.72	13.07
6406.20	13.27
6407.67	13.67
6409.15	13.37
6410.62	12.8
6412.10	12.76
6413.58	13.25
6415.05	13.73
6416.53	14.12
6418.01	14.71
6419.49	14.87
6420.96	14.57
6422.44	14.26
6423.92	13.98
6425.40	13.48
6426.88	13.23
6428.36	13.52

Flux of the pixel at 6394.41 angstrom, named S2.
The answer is 13.32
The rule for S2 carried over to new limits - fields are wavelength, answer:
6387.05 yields 13.39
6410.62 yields 12.8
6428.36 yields 13.52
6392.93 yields 13.38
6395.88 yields 13.23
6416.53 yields 14.12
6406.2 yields 13.27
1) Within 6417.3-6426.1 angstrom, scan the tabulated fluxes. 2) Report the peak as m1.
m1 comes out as 14.87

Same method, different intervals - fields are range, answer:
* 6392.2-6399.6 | 13.68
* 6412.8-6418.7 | 14.71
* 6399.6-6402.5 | 13.53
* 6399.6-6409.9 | 13.67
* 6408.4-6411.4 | 13.37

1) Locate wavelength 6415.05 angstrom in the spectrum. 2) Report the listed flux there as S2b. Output 13.73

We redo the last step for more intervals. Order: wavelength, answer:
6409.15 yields 13.37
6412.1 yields 12.76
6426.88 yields 13.23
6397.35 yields 13.39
